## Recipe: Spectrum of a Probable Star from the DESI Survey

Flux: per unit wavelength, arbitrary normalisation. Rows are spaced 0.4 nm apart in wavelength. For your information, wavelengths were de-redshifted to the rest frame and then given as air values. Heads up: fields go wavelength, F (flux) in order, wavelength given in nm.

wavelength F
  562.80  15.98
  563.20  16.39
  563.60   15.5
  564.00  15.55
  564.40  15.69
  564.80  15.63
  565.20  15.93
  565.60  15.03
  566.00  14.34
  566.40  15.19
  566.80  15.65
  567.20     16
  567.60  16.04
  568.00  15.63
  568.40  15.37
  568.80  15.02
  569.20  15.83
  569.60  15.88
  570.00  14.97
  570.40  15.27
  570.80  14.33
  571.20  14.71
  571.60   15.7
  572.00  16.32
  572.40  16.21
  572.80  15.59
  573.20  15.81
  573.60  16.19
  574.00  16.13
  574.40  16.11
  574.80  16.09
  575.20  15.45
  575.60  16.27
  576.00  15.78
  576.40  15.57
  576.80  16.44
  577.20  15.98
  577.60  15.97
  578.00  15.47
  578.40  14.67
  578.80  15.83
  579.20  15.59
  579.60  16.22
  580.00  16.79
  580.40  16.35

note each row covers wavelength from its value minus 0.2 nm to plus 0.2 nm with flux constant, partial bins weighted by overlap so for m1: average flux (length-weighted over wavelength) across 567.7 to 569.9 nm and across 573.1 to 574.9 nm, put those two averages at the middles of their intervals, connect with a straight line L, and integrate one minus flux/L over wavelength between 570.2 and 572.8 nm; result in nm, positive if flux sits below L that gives 0.06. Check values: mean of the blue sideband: 15.5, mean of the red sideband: 16.1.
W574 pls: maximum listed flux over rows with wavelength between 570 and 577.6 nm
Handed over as 16.44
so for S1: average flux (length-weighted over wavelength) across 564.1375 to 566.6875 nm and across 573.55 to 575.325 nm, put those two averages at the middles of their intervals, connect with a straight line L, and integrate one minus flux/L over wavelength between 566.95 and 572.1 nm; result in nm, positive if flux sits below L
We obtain 0.06 nm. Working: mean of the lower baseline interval 15.3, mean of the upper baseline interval 16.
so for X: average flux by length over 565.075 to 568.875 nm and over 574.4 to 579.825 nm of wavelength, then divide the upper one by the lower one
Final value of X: 1.03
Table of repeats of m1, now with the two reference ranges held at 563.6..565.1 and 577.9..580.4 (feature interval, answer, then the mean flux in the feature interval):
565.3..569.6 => 0.061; 15.4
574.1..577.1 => -0.036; 16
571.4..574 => -0.041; 16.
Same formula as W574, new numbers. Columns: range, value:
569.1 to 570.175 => 15.88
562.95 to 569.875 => 16.39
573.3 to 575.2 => 16.19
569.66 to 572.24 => 16.32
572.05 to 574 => 16.21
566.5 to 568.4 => 16.04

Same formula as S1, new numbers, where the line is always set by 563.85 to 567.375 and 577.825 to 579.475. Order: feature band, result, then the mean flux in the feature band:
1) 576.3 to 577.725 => -0.05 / 16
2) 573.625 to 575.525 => -0.07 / 16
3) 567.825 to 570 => -0.01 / 15.5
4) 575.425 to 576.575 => -0.03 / 15.9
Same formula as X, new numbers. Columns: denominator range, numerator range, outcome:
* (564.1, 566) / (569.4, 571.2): 0.98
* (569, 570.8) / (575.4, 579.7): 1.03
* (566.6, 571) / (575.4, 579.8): 1.02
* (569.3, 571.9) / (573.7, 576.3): 1.05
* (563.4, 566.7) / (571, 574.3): 1.03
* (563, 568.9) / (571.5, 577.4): 1.03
